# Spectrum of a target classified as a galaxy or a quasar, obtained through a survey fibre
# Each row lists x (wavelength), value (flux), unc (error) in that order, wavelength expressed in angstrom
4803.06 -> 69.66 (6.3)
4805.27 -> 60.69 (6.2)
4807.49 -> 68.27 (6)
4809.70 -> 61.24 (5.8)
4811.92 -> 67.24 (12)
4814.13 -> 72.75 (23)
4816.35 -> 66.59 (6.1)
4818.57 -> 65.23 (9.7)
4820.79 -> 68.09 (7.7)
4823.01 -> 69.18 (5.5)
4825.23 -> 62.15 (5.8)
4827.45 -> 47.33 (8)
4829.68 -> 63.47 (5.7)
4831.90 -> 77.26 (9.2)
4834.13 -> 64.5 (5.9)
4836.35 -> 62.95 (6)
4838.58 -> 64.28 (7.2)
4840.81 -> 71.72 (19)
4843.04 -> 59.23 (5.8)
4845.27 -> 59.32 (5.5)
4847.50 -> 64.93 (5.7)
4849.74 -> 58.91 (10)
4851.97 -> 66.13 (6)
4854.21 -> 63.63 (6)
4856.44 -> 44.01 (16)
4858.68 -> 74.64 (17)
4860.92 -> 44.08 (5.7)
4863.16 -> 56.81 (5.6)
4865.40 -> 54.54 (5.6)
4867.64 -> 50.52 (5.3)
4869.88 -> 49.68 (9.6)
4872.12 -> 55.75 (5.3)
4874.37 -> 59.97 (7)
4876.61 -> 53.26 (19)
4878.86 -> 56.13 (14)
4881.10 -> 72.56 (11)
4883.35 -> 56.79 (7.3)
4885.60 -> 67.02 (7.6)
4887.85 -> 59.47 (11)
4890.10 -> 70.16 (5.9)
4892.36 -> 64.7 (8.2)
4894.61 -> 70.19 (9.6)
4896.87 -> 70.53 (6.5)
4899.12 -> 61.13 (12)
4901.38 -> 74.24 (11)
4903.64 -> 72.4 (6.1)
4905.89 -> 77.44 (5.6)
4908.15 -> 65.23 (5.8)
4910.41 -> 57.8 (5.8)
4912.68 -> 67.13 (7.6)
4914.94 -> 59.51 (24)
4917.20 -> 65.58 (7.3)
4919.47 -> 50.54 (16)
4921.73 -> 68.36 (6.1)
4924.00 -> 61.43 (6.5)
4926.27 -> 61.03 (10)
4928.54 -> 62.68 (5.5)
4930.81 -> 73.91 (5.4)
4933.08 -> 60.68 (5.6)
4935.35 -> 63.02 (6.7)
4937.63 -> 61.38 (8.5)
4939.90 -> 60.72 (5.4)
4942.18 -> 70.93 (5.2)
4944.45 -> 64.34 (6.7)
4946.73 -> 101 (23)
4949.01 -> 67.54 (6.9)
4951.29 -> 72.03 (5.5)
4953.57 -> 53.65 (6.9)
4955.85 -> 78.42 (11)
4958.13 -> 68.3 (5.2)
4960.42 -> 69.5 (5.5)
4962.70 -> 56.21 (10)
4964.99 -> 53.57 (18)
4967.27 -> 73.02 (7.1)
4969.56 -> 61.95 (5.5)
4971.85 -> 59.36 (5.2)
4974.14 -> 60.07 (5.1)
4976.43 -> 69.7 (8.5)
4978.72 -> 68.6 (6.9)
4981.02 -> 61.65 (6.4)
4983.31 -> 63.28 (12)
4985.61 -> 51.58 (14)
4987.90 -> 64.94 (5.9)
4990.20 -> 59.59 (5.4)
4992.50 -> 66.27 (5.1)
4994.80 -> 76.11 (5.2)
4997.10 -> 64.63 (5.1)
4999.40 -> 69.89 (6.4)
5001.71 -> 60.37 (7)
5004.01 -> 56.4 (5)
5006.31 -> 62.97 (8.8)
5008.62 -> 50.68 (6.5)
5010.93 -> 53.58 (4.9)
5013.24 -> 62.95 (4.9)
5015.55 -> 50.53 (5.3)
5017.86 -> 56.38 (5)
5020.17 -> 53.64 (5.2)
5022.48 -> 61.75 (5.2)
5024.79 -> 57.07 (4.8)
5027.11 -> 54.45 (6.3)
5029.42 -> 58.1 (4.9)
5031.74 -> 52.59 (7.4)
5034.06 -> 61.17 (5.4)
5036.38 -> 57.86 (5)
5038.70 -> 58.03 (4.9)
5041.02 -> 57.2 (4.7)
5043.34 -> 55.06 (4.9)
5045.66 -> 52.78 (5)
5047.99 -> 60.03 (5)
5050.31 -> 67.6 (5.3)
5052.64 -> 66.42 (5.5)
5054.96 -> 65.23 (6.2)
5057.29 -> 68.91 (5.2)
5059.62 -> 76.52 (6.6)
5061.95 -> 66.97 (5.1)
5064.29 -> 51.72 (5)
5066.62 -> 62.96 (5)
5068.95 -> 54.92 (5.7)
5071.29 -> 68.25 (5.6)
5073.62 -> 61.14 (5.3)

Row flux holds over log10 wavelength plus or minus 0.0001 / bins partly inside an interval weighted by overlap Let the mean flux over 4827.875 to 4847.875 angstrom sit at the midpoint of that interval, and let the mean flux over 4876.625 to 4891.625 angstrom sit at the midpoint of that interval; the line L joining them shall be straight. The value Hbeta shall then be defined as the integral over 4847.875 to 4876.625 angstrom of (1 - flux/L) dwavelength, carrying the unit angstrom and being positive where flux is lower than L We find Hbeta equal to 3.2 angstrom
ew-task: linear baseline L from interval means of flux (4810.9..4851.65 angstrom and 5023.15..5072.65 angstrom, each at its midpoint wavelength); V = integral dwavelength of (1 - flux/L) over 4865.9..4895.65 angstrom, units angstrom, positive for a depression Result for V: 1.6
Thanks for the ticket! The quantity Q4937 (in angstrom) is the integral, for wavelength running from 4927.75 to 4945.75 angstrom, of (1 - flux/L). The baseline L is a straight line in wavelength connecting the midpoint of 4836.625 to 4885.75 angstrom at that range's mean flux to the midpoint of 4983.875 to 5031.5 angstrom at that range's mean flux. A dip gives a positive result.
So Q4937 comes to -1.7 angstrom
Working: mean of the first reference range 59.2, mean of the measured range 65.1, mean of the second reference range 59.5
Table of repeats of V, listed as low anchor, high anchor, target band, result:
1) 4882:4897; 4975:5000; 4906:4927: 0.83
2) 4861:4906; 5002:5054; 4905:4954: -4.27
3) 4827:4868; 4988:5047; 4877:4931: -4.27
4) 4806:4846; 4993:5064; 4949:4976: -1.09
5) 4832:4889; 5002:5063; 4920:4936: -1.13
